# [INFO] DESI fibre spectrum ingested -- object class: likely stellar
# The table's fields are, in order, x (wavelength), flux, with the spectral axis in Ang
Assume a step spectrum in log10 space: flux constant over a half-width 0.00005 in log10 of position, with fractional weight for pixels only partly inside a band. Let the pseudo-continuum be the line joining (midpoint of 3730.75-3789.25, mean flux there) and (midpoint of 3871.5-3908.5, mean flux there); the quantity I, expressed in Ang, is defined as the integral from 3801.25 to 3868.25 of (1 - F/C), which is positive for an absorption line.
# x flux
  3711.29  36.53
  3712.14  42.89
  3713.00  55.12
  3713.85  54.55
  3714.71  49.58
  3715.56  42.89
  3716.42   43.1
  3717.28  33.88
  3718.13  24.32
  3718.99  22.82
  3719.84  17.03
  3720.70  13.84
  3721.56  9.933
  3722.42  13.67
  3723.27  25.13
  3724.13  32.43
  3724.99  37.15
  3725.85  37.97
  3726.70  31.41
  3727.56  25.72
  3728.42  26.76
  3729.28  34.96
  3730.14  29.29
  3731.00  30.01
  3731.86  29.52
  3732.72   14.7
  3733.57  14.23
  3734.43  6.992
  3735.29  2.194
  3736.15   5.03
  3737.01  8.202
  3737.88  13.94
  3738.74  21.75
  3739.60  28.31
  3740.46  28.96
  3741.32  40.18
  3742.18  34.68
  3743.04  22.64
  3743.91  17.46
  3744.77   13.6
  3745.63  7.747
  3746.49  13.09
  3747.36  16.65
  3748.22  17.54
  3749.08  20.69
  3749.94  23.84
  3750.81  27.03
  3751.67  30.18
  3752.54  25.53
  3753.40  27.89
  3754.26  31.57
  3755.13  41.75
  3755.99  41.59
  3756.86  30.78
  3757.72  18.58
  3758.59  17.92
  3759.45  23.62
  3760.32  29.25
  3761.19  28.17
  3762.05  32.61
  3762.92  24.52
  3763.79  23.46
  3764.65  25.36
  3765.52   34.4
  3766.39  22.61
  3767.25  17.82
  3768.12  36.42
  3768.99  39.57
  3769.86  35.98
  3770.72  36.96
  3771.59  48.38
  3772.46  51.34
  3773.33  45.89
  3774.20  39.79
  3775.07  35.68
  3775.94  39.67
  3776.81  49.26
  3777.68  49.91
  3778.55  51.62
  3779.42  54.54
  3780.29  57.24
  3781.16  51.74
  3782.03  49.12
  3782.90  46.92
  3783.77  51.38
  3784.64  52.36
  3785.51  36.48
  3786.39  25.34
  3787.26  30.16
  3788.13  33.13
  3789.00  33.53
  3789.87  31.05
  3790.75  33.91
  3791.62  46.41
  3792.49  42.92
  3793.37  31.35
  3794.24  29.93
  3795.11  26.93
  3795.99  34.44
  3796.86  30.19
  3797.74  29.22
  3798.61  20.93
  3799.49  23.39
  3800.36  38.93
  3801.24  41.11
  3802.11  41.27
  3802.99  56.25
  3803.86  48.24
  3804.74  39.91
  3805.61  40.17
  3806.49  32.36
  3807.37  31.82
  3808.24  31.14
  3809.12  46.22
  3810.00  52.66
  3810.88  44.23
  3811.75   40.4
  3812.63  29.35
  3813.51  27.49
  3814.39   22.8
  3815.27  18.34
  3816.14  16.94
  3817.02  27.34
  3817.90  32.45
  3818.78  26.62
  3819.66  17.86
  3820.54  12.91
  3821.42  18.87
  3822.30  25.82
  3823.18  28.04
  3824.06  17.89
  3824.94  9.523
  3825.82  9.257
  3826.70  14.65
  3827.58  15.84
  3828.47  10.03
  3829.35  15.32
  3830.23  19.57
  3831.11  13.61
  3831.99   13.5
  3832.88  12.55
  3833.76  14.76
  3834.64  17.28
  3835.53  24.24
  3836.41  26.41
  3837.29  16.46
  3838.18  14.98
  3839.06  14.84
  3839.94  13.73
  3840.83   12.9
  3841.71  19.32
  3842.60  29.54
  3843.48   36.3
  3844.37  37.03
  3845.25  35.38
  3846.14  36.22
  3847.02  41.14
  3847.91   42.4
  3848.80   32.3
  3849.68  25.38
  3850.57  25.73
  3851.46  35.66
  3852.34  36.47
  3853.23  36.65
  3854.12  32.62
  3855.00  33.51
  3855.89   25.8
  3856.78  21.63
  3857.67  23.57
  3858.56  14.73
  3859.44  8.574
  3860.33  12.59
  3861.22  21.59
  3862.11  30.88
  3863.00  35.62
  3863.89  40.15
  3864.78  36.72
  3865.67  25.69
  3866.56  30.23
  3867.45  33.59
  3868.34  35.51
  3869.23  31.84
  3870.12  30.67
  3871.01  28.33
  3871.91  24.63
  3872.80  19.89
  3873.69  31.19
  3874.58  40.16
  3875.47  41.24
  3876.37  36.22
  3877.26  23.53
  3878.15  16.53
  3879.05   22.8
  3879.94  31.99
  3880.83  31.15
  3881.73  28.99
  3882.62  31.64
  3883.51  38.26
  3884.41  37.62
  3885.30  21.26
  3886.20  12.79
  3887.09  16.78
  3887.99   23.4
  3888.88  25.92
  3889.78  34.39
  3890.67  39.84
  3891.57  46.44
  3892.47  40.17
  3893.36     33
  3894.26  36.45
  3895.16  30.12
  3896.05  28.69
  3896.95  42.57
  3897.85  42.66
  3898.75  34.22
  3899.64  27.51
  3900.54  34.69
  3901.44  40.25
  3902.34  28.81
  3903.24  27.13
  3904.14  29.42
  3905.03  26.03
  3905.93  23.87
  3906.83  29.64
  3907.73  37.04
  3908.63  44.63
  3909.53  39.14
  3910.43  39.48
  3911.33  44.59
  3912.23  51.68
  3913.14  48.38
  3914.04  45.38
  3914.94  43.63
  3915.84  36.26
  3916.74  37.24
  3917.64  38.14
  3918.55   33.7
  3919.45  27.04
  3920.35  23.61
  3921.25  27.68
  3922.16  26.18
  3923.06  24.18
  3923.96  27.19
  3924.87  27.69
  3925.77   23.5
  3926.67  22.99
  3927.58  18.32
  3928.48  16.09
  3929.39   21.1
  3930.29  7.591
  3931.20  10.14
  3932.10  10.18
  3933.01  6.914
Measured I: 8.3 Ang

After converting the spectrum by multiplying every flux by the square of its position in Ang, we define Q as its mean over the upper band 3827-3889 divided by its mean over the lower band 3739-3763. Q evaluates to 1.1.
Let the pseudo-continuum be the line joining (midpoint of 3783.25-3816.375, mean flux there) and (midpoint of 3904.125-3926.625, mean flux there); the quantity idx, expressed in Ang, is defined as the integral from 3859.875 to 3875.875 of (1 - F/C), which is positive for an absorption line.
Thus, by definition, 1.9 Ang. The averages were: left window 35.5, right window 34.1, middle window 30.5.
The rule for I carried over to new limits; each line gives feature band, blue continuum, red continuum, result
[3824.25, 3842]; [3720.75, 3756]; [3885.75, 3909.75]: 8.2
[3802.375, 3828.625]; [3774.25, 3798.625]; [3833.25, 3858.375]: 4.4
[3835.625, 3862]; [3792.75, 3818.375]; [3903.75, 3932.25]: 5.0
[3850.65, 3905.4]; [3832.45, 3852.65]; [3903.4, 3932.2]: -4.1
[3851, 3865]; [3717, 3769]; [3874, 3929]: 1.0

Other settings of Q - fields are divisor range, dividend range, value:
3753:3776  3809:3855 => 0.79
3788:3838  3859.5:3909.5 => 1.16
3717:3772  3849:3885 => 1.25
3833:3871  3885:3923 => 1.27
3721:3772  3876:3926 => 1.40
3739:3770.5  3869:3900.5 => 1.25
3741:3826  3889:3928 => 1.12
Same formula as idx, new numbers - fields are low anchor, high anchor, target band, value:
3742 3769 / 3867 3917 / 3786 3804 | -4.51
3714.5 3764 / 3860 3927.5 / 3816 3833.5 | 6.55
